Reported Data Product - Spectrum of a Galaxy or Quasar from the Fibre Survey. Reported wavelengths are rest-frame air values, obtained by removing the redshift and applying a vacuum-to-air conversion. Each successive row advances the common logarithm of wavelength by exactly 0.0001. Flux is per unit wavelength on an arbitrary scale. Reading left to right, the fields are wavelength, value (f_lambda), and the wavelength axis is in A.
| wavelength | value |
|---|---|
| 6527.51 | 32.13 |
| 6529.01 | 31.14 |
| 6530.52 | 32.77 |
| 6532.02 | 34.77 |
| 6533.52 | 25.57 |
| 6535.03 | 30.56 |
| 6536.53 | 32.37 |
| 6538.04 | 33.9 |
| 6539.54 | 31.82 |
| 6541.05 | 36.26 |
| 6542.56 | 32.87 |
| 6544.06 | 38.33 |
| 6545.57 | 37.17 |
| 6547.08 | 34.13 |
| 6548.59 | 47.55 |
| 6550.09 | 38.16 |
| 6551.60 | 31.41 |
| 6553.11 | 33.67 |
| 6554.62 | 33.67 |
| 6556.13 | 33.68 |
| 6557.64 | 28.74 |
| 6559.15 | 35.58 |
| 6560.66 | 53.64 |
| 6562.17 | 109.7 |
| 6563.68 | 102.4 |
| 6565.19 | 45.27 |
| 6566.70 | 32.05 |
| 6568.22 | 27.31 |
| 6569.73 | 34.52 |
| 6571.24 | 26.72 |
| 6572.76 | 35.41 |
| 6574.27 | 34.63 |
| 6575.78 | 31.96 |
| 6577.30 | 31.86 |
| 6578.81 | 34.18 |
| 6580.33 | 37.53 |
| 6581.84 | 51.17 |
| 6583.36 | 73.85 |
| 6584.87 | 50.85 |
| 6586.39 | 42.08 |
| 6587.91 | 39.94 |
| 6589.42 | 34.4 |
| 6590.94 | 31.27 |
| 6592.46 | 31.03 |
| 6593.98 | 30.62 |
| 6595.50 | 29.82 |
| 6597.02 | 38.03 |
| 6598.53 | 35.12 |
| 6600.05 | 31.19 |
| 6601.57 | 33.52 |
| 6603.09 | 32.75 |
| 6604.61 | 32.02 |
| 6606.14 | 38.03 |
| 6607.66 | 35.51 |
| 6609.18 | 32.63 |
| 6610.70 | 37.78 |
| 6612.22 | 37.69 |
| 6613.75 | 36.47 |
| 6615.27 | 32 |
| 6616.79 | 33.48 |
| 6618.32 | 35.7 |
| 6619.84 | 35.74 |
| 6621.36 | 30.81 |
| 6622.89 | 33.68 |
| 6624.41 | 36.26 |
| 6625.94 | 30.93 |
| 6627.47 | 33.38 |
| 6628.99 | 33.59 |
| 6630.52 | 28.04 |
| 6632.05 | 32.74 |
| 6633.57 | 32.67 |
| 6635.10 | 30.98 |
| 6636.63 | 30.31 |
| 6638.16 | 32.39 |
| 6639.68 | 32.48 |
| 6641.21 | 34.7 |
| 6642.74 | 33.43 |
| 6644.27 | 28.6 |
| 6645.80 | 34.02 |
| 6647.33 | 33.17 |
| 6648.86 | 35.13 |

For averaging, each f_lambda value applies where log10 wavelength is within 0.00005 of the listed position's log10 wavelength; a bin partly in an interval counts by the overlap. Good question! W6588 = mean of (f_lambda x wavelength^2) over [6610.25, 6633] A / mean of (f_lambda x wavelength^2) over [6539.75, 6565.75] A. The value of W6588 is 0.76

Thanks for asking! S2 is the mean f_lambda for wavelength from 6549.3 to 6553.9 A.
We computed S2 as 34.6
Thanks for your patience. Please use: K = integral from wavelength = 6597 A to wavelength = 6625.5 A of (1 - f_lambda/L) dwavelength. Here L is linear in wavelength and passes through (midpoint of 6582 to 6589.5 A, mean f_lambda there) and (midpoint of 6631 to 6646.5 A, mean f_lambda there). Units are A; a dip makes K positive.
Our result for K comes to 4.6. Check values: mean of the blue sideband 49.7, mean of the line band 34.5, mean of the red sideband 32.2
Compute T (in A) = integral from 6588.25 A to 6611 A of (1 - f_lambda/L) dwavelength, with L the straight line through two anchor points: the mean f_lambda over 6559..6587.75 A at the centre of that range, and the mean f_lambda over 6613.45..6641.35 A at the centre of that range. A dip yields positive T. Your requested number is 3.63 A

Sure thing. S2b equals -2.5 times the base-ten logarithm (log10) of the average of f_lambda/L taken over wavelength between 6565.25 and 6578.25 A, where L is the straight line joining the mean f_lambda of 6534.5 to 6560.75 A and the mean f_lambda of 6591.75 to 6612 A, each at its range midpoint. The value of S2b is 0.07 mag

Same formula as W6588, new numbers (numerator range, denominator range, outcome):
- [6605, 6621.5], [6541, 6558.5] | 1.01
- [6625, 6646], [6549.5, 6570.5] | 0.72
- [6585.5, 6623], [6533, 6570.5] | 0.86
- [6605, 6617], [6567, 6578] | 1.13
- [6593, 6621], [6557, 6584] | 0.76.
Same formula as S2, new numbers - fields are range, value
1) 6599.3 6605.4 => 32.3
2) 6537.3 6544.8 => 34.7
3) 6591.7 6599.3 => 32.9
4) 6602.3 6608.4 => 34.5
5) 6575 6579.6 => 32.7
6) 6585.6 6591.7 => 37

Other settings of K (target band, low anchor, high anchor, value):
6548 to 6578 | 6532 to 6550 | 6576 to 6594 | -3.7 A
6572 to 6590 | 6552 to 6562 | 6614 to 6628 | -1.7 A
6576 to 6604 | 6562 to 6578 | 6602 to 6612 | 0.8 A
